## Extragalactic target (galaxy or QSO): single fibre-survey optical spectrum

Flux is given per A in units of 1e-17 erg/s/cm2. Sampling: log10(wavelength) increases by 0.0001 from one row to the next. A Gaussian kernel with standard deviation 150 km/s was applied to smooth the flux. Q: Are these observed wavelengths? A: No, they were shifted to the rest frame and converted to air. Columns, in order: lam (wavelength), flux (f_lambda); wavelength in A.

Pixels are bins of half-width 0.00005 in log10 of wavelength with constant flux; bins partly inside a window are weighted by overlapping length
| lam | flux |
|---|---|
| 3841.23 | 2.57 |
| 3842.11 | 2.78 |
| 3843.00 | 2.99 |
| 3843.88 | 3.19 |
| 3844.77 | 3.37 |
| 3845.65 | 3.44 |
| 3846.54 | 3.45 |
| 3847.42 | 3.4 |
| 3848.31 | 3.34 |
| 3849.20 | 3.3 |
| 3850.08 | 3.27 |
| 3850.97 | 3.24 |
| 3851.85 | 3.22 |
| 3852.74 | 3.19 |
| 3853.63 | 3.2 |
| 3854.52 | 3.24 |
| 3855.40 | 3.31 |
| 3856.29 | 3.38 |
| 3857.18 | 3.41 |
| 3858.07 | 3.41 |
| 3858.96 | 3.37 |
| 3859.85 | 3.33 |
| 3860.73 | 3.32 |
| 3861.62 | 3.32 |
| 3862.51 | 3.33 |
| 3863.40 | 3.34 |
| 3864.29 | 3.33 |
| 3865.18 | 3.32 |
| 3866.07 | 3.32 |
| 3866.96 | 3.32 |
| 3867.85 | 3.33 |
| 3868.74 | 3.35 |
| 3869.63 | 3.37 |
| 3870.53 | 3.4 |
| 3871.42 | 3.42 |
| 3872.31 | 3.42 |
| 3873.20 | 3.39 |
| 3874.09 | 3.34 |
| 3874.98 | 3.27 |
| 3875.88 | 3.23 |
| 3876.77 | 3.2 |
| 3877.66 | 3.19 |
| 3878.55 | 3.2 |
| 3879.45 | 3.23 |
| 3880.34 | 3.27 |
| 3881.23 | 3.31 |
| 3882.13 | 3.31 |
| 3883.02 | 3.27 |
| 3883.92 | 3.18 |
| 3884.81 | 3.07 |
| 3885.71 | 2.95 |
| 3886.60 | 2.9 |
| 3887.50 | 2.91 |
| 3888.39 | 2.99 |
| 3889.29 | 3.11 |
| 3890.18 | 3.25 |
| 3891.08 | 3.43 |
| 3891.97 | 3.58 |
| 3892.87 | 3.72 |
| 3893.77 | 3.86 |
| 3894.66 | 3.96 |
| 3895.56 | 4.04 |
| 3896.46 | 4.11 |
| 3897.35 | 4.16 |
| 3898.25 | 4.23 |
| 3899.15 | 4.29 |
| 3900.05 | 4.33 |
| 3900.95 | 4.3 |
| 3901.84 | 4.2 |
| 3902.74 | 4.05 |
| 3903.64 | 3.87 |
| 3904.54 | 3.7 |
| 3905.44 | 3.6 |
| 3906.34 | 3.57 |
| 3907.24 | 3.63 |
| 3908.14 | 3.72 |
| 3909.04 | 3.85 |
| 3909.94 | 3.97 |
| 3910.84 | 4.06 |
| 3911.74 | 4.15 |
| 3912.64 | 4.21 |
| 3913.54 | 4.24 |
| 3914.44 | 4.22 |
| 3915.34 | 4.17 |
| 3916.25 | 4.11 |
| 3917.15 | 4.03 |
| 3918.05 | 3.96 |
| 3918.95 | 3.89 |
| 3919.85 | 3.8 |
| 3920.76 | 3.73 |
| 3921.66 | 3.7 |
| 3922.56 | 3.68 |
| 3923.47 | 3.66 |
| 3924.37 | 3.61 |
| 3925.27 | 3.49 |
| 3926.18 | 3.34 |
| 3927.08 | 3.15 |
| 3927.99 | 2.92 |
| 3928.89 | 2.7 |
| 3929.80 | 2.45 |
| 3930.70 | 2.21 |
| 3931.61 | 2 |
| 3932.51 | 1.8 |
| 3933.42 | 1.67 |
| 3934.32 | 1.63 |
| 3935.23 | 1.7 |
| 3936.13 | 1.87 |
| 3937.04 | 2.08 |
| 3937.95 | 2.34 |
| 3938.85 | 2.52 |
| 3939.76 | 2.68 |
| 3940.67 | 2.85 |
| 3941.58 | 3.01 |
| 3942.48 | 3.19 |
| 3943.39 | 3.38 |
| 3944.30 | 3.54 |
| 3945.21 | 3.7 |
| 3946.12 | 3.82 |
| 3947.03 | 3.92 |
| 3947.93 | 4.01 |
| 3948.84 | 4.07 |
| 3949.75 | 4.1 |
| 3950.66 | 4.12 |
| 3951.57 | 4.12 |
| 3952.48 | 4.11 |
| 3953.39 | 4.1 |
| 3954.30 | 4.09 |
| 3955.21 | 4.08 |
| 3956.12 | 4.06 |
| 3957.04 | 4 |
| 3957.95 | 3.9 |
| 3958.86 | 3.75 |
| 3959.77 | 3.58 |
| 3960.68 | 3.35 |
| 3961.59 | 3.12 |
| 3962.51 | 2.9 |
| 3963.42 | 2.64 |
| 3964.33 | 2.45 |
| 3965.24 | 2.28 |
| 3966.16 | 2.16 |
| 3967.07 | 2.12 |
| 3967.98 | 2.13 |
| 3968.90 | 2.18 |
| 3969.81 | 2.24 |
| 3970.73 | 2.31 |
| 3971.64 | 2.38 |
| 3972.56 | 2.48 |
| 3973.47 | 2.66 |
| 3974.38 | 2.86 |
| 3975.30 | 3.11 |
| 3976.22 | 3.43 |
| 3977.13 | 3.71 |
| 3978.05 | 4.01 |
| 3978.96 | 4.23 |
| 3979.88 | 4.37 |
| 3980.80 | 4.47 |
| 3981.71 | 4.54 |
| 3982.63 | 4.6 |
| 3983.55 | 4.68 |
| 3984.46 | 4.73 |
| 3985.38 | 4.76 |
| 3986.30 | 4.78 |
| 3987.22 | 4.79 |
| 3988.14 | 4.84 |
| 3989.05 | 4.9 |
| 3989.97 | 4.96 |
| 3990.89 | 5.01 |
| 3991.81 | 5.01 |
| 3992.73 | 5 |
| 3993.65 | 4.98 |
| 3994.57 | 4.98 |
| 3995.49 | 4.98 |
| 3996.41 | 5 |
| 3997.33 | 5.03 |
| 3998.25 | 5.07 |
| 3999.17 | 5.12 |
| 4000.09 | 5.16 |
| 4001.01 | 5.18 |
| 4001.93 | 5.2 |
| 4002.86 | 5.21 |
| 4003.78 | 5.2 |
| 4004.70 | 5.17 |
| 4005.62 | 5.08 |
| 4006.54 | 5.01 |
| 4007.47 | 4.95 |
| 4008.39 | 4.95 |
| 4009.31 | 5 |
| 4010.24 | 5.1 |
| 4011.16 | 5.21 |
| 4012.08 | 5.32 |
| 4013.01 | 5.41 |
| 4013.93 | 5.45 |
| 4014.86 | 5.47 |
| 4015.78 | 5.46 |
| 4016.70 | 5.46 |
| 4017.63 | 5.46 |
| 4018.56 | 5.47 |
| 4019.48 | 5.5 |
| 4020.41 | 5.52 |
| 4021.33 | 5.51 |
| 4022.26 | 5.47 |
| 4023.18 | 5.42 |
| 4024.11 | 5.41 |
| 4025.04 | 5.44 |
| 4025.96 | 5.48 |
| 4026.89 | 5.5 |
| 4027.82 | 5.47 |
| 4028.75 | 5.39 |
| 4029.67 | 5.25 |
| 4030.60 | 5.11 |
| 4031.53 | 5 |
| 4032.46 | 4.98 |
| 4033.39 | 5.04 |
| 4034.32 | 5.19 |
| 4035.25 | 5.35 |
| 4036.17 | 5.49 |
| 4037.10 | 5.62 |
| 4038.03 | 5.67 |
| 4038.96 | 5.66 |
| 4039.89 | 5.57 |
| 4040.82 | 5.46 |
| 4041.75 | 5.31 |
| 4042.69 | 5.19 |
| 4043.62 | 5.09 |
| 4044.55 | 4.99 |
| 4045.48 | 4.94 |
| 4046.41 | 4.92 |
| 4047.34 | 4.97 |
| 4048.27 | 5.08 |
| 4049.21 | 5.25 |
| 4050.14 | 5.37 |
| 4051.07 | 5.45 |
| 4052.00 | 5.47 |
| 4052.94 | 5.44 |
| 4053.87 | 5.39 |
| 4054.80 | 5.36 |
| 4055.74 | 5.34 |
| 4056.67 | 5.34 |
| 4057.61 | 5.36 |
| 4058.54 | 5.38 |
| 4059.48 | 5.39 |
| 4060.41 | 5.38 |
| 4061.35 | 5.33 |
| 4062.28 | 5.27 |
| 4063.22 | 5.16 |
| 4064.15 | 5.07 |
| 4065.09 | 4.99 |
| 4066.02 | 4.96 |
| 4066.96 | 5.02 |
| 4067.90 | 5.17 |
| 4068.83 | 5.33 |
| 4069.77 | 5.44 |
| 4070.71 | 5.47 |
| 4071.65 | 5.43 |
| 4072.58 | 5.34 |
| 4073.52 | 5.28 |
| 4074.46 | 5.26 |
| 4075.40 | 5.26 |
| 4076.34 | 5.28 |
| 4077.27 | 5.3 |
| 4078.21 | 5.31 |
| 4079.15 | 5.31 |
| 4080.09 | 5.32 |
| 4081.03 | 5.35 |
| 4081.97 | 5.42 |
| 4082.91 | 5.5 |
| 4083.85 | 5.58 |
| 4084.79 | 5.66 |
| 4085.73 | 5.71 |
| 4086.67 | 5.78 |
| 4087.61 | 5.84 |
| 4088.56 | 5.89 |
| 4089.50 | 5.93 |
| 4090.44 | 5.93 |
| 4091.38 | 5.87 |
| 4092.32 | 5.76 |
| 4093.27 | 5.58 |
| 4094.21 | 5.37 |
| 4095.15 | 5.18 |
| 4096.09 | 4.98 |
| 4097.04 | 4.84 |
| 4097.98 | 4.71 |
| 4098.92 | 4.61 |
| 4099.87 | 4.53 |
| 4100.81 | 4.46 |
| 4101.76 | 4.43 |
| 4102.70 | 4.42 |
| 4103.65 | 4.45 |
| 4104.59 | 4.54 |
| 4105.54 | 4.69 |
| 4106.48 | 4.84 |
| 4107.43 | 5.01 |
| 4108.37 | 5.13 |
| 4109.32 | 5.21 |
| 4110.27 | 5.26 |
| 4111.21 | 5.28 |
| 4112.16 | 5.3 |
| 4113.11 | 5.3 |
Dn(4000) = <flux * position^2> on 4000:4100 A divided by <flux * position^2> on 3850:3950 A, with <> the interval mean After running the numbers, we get 1.69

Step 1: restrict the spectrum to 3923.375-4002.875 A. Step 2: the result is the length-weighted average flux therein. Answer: 3.6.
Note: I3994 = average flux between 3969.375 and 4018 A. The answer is 4.61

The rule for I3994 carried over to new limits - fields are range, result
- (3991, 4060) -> 5.26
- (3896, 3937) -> 3.49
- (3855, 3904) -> 3.47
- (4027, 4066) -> 5.28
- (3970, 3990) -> 3.94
